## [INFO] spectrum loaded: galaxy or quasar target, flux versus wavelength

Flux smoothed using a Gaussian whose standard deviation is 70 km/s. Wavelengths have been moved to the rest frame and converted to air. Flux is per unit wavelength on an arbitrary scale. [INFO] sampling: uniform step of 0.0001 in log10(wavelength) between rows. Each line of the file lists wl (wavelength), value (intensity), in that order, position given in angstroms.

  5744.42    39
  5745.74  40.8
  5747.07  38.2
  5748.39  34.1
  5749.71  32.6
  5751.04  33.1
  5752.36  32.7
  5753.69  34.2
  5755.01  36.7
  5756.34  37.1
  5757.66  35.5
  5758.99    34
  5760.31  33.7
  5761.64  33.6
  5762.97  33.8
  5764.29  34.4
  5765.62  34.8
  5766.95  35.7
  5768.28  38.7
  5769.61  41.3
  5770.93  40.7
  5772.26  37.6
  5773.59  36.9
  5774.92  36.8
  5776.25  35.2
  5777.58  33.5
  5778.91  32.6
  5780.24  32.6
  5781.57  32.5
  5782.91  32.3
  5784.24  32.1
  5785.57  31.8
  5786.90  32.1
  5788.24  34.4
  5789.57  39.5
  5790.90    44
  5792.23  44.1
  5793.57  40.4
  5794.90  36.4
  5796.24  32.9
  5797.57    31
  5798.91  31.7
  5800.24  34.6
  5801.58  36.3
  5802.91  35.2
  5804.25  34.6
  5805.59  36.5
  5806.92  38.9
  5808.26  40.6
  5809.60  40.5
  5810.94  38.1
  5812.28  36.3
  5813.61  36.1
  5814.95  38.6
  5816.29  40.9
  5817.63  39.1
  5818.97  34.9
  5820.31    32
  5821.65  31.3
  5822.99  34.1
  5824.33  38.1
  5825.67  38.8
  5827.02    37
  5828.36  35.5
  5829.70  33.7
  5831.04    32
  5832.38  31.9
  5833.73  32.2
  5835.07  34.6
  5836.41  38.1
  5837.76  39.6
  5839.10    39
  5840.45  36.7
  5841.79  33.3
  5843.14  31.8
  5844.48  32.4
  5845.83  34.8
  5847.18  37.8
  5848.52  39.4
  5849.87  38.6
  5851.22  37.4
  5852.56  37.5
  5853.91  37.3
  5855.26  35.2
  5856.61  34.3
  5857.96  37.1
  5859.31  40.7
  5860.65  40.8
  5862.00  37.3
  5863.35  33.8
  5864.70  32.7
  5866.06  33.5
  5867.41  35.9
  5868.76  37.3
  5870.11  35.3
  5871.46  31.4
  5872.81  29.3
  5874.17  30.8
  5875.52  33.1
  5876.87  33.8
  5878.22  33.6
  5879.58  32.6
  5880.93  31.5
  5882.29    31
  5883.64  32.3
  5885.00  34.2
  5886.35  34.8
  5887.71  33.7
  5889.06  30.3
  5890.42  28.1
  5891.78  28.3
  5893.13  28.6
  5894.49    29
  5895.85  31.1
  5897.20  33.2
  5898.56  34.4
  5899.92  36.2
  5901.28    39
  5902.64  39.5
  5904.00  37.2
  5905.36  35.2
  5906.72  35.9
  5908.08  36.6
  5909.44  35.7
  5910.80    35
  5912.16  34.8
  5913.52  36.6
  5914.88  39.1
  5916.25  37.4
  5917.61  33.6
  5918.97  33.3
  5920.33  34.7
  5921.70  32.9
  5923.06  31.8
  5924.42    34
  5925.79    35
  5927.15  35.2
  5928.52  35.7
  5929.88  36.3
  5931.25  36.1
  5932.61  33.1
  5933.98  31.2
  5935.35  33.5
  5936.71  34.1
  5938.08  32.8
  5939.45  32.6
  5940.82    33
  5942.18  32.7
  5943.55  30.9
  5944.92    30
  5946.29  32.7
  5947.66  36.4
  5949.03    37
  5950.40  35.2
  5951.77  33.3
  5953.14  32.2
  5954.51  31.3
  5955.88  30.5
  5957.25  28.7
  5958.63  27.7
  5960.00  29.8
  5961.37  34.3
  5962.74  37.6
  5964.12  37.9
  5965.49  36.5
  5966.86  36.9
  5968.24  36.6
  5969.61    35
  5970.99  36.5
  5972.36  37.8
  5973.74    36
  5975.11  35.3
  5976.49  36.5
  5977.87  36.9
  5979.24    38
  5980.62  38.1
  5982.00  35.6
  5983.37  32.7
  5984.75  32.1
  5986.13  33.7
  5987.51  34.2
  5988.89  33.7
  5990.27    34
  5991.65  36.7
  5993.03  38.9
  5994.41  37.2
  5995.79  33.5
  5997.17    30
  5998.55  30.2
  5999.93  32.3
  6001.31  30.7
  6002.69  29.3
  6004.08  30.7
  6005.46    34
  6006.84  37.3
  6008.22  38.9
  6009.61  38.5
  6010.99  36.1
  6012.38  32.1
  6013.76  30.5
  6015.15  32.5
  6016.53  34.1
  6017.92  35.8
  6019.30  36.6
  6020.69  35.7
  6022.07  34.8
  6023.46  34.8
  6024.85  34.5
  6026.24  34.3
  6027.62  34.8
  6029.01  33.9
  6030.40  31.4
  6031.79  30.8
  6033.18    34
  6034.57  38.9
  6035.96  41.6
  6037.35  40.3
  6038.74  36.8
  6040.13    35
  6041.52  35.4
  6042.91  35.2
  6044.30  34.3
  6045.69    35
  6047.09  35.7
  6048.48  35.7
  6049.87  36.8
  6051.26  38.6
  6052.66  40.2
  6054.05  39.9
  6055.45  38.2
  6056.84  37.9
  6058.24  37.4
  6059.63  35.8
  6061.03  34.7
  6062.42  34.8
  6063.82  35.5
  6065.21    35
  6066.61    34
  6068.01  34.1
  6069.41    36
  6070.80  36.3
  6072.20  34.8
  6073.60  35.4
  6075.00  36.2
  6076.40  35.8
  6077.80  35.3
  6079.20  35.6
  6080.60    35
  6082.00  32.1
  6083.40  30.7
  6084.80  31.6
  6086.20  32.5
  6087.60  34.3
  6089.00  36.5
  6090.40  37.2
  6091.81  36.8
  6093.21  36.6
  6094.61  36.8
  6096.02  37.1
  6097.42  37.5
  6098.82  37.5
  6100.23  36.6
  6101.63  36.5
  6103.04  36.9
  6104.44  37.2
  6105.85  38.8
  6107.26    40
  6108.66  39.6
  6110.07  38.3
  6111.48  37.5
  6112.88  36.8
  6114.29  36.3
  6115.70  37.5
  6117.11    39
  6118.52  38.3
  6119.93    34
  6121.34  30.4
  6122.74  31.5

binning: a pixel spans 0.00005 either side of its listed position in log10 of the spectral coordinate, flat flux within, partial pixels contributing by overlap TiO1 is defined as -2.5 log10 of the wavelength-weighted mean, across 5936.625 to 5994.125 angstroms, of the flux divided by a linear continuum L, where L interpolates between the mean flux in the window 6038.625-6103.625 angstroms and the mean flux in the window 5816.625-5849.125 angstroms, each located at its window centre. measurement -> 0.039 mag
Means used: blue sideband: 35.4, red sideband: 35.8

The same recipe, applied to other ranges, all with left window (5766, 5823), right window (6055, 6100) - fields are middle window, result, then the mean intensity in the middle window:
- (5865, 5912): 0.08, 33.5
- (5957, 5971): 0.04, 34.4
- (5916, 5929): 0.05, 34.2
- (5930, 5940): 0.07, 33.5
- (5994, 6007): 0.11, 32.2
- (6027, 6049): 0.00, 35.5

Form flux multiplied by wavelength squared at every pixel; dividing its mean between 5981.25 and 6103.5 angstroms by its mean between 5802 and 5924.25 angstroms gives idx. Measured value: 1.07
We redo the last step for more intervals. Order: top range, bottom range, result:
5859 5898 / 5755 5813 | 0.95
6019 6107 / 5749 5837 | 1.10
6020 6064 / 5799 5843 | 1.08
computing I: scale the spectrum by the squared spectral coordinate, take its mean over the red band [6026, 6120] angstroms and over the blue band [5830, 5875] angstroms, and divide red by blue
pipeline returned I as 1.1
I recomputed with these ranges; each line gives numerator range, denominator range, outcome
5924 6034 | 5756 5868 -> 1.00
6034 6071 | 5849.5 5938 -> 1.12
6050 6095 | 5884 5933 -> 1.10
